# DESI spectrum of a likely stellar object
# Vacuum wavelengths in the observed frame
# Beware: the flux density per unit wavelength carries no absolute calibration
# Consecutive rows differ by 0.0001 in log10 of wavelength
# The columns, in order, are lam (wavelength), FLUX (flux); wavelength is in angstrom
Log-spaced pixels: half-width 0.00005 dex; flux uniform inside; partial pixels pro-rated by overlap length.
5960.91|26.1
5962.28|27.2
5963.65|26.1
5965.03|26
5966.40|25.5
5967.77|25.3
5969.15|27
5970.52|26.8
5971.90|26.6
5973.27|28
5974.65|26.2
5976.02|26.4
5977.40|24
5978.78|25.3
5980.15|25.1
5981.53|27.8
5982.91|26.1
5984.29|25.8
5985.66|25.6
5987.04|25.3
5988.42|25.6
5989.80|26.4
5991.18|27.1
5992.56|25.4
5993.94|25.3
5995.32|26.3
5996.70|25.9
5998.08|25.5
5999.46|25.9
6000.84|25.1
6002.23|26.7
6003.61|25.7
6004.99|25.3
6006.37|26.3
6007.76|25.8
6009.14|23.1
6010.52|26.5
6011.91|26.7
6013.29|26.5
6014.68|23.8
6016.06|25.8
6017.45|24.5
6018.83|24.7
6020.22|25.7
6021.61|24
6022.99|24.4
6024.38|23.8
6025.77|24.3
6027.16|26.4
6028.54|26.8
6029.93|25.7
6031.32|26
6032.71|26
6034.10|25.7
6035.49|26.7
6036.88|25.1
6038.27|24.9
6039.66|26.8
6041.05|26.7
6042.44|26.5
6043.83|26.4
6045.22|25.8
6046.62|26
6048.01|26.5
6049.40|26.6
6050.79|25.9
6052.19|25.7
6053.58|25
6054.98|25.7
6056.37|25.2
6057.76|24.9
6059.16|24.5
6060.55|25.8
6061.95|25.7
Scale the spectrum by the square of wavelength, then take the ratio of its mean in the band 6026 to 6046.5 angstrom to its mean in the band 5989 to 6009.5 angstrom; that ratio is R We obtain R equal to 1.02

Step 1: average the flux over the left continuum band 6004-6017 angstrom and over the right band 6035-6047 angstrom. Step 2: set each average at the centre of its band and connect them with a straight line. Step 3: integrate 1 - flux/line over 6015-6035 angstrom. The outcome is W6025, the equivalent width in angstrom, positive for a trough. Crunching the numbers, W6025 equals 0.41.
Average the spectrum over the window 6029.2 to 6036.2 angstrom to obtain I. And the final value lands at 26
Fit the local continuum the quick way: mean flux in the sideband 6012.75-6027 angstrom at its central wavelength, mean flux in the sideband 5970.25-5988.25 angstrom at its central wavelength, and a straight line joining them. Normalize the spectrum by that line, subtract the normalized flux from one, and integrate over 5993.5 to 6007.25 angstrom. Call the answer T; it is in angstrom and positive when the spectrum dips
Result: -0.2 angstrom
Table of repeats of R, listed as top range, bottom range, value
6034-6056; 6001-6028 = 1.04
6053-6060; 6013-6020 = 1.02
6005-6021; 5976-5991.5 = 0.99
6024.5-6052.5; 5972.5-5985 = 1.02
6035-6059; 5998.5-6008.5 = 1.02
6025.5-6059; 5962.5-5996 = 1.01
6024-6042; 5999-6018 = 1.02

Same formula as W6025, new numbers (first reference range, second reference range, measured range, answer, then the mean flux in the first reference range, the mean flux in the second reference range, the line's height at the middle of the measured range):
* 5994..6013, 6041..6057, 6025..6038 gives 0.0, 25.8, 26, 25.9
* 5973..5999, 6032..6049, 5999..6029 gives 0.8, 25.9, 26.1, 26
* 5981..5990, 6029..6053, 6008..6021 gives 0.4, 26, 26.1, 26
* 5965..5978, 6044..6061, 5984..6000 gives 0.1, 26.2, 25.7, 26.1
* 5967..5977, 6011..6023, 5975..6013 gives 0.1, 26.5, 25.2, 25.9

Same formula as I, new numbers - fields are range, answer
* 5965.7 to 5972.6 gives 26.3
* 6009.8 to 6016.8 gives 25.8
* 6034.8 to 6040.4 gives 25.9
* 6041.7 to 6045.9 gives 26.3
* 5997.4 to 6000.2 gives 25.7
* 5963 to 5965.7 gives 26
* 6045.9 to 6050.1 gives 26.4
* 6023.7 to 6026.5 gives 24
